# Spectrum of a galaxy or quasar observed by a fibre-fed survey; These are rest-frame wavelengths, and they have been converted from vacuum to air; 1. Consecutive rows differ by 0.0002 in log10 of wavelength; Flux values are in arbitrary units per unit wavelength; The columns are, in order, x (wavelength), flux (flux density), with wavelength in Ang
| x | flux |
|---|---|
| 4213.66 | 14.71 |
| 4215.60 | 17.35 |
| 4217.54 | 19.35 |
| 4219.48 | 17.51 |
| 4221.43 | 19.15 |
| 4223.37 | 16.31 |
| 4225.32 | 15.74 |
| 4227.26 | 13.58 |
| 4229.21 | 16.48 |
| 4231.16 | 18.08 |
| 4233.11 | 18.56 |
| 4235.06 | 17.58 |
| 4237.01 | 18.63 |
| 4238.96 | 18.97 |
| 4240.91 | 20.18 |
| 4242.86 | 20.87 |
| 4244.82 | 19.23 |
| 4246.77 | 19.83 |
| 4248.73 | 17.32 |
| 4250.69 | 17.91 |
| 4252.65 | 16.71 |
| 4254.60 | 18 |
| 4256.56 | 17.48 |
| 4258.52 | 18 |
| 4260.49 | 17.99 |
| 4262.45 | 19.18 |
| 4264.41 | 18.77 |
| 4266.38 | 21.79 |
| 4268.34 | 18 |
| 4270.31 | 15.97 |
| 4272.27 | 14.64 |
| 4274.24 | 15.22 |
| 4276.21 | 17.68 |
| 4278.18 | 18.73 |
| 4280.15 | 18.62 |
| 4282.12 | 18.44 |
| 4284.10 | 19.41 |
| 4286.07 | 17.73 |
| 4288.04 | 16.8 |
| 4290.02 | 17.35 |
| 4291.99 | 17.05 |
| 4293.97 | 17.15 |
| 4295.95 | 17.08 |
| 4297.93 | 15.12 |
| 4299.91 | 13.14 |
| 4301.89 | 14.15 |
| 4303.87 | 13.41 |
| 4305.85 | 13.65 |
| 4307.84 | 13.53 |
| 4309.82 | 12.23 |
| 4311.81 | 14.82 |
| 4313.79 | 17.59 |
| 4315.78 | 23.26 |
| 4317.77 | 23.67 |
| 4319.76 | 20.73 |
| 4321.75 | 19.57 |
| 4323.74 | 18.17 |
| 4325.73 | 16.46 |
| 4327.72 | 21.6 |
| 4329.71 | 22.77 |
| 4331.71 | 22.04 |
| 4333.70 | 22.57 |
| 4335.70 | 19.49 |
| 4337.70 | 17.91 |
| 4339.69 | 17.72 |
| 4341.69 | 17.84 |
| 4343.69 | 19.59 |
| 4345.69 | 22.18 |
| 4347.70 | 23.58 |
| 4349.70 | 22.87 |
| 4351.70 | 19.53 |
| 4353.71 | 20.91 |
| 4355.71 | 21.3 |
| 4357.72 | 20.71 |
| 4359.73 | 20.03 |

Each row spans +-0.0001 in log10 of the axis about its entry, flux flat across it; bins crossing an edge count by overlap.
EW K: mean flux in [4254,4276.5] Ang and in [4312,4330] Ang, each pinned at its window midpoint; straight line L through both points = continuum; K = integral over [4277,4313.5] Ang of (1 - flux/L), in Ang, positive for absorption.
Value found 5.5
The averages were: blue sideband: 17.7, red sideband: 20.1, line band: 16.1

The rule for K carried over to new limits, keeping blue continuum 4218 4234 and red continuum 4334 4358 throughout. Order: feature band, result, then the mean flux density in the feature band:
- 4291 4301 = 1.6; 15.9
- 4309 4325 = 0.6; 18.8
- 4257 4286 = 0.4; 18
